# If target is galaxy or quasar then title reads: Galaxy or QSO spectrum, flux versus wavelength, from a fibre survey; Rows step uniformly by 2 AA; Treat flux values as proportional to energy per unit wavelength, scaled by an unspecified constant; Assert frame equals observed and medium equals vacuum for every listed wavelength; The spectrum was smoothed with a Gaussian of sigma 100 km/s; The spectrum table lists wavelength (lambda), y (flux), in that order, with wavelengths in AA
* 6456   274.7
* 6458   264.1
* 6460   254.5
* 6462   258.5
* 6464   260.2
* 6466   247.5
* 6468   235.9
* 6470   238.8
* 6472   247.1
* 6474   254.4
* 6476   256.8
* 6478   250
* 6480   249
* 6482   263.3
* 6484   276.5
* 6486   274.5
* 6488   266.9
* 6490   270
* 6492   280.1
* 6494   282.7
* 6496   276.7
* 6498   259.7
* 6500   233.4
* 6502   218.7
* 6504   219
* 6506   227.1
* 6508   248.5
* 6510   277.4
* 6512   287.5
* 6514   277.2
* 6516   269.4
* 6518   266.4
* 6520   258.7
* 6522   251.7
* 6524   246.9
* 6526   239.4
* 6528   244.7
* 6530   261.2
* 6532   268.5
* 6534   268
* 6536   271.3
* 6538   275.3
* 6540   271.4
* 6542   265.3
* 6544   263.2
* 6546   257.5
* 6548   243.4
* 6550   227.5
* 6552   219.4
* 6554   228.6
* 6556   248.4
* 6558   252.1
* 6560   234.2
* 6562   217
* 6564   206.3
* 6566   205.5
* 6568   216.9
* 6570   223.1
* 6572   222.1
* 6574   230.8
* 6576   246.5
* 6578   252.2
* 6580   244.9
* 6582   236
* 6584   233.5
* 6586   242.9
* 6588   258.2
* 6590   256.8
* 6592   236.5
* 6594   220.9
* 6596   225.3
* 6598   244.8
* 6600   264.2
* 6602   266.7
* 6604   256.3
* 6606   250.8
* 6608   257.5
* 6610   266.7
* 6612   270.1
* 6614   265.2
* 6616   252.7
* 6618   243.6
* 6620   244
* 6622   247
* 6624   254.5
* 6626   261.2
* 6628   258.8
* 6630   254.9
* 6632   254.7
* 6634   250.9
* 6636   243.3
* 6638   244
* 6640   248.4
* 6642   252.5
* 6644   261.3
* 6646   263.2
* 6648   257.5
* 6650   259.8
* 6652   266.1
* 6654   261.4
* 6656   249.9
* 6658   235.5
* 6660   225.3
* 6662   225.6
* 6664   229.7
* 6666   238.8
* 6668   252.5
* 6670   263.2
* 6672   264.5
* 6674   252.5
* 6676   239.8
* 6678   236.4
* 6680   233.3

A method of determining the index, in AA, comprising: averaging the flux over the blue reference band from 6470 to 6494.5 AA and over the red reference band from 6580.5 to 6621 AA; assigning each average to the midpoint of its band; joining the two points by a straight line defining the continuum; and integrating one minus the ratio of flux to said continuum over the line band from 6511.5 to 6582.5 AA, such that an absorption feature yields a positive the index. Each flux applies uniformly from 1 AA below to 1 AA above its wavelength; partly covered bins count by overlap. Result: 2.4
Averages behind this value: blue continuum 263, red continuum 250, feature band 247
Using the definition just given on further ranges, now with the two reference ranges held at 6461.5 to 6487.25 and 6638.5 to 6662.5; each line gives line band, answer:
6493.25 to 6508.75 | 0.6 AA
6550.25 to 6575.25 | 2.7 AA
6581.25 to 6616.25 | 0.2 AA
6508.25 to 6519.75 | -0.8 AA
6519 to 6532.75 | 0.1 AA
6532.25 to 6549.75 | -0.7 AA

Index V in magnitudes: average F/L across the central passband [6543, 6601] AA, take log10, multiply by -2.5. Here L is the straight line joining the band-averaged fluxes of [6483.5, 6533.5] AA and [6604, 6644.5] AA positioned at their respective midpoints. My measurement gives 0.09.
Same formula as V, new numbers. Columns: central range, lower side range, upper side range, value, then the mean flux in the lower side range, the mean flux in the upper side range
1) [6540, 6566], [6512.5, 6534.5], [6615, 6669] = 0.082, 260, 250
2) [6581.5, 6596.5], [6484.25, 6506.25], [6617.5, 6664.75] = 0.058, 257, 250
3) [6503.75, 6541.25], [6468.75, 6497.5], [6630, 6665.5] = -0.003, 263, 249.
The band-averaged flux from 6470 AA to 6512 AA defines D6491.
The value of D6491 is 257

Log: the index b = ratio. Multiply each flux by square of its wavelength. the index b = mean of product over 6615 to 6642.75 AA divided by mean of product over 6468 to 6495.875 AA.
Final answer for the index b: 1.00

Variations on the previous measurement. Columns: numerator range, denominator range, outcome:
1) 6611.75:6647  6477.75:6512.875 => 1.02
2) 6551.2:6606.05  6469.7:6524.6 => 0.94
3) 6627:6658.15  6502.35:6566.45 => 1.05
